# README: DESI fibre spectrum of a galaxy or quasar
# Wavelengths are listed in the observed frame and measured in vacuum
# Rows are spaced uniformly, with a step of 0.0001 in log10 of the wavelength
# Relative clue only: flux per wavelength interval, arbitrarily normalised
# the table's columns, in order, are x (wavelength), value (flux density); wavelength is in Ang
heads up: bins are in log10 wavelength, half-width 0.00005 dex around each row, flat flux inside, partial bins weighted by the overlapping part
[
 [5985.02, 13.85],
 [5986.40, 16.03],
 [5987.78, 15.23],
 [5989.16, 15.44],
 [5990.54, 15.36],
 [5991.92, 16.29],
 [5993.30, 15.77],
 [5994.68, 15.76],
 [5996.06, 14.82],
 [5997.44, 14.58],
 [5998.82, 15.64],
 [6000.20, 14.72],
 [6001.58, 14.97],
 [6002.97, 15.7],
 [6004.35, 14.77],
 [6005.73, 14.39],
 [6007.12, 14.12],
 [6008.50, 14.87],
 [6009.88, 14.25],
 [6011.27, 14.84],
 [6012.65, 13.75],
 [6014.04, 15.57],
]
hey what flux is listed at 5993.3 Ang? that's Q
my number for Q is 15.77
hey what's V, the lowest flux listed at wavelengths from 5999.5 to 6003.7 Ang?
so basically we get 14.72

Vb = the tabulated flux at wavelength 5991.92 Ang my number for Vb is 16.29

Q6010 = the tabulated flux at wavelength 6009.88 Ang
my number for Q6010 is 14.25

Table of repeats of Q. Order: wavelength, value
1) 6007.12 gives 14.12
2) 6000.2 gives 14.72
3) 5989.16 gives 15.44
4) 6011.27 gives 14.84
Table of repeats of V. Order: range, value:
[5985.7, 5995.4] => 15.23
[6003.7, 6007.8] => 14.12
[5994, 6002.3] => 14.58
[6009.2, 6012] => 14.25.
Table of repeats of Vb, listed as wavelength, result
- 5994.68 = 15.76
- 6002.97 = 15.7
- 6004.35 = 14.77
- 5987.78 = 15.23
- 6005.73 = 14.39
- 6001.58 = 14.97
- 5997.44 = 14.58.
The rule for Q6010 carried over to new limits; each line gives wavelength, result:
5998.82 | 15.64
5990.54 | 15.36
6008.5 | 14.87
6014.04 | 15.57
